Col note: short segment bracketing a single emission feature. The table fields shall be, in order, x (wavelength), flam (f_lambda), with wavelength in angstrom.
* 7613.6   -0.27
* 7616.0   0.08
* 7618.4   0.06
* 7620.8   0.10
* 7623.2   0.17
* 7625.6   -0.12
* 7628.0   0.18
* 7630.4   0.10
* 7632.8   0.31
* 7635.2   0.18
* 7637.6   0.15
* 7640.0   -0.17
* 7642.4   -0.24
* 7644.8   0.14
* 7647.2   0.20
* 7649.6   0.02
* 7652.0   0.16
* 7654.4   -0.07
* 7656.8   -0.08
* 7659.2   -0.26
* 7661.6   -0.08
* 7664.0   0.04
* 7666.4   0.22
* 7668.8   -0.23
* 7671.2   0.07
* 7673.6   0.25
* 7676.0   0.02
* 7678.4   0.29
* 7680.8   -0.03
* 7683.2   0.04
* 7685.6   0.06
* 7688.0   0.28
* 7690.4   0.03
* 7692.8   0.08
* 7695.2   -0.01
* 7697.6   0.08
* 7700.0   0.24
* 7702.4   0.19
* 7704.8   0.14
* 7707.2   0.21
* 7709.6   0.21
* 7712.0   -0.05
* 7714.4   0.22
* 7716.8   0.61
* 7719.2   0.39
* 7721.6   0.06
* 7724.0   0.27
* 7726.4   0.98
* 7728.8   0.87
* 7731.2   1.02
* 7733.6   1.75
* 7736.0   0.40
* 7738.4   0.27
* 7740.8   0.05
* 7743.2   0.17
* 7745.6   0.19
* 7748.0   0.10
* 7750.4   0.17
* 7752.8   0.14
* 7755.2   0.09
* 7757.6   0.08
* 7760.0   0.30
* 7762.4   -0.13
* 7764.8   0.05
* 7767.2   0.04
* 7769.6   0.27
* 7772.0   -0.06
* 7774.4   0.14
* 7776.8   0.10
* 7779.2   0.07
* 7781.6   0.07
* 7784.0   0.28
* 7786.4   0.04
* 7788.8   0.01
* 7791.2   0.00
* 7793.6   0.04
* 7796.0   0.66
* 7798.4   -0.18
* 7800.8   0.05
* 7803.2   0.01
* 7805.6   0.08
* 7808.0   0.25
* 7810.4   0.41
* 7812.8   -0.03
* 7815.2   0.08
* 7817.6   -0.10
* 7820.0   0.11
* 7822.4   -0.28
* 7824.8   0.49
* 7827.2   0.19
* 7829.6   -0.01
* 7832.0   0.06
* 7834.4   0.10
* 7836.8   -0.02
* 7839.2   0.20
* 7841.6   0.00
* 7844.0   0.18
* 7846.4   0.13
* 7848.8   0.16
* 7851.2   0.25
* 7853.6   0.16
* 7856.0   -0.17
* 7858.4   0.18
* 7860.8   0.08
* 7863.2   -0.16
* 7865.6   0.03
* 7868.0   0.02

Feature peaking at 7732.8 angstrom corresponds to [O II]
